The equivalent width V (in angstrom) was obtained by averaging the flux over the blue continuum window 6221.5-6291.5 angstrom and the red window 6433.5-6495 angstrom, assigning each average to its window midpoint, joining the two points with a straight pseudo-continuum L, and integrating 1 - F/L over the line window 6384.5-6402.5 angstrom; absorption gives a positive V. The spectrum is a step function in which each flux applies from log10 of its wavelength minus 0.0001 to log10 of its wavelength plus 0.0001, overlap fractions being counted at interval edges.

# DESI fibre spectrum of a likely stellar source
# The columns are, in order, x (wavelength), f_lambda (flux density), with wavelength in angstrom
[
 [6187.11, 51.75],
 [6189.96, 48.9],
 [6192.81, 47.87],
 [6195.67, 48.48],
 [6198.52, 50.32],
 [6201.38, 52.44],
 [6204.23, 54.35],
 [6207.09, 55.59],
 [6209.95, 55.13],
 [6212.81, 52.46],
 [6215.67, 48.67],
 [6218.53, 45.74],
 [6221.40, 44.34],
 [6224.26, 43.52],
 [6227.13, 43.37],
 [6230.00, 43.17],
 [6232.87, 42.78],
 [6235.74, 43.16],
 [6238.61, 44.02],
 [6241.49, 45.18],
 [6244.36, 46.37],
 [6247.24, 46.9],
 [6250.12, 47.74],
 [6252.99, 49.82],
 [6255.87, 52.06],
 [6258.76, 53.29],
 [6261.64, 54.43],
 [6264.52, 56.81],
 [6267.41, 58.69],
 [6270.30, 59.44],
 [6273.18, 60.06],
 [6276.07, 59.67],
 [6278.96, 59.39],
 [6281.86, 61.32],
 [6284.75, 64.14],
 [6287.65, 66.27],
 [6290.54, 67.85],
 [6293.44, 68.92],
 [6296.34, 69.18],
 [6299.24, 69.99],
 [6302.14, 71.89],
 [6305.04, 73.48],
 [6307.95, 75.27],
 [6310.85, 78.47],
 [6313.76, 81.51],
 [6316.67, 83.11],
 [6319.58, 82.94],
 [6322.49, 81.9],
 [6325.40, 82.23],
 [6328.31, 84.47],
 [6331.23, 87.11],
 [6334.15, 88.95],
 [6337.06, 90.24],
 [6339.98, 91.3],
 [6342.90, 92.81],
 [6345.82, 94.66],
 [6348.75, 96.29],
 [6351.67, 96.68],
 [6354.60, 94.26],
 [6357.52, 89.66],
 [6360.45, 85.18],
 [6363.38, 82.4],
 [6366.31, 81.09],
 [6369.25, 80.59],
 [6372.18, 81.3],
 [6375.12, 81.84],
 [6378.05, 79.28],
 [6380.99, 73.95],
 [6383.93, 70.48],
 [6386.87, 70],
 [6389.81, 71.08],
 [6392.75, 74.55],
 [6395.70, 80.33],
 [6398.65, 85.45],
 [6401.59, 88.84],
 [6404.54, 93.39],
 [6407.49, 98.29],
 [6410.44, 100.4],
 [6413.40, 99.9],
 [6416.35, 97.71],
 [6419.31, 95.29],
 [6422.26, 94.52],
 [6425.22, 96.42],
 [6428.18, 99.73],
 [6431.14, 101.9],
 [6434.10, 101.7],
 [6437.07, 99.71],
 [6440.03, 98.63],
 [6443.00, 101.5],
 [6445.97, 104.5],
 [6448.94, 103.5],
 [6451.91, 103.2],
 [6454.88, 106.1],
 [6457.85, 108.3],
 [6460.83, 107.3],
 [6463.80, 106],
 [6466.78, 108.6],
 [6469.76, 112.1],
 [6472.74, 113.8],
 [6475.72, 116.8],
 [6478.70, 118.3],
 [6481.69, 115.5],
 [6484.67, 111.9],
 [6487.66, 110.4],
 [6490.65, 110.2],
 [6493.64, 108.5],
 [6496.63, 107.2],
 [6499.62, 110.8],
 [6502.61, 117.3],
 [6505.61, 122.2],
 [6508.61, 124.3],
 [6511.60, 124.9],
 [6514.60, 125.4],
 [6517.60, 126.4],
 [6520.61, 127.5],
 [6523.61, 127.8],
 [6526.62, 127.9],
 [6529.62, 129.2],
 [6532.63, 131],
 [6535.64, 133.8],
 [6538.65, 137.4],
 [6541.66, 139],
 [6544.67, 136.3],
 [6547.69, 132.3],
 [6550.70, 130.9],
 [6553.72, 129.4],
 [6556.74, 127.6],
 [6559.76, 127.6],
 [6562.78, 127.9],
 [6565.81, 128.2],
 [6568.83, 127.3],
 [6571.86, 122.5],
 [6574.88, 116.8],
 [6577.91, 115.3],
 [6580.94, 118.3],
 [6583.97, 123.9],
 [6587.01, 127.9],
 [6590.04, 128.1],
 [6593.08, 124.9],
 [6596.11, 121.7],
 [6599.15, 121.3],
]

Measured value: 2.3 angstrom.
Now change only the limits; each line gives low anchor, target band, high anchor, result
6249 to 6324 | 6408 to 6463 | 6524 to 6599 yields -1.0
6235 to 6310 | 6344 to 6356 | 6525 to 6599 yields -2.8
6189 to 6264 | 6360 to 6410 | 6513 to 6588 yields 3.4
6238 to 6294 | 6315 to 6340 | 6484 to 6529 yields -4.6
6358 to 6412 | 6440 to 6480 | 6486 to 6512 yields -1.7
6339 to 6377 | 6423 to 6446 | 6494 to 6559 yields 1.2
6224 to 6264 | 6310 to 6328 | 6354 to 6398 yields -4.5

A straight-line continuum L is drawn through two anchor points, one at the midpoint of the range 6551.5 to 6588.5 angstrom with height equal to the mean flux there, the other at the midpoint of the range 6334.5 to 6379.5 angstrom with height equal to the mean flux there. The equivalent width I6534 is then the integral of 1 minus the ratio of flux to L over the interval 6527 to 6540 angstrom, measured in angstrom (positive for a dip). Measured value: -1.6 angstrom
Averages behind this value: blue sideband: 87.9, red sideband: 124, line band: 132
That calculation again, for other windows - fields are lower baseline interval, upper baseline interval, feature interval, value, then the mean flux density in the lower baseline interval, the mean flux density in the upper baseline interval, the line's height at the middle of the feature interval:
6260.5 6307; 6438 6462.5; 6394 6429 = 0.3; 64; 104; 94.8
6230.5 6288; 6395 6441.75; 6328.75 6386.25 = -5.0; 53.2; 96.1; 79.7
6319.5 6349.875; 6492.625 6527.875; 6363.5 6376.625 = 1.9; 88.6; 121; 95.1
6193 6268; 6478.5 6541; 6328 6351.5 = -4.2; 49.1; 122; 77.5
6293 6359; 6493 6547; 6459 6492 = 1.2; 84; 126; 116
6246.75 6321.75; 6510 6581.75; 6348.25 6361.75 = -1.7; 64.8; 128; 81.9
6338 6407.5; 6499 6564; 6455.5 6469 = 0.2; 84.5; 128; 109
